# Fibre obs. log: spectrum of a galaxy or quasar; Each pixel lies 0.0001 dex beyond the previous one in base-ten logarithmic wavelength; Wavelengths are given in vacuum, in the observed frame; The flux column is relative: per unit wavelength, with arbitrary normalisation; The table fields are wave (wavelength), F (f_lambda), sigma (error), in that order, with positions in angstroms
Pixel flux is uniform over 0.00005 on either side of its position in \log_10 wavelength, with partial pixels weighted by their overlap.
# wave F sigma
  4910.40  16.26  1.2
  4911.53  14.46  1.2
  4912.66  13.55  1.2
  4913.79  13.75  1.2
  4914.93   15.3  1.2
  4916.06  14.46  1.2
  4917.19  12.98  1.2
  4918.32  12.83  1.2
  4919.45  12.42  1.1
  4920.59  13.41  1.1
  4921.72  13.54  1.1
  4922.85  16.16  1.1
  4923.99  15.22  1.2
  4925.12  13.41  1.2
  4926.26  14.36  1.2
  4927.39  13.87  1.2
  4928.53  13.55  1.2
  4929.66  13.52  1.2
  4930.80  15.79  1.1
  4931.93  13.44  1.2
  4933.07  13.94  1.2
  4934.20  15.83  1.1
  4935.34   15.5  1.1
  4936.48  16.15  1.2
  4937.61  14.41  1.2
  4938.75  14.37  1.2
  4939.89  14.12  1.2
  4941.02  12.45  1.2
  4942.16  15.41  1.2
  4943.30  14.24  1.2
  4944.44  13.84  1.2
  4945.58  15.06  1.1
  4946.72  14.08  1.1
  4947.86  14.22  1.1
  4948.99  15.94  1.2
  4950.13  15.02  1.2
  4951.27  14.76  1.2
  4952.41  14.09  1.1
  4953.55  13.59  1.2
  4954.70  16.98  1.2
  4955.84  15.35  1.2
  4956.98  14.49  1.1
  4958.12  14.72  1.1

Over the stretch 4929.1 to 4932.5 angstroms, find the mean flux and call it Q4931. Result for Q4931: 14.2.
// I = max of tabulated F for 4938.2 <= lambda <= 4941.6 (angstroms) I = 14.37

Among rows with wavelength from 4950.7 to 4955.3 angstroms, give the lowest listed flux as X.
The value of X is 13.59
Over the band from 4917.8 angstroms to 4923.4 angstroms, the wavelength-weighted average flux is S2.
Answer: 13.7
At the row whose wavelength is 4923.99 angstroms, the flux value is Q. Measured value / 15.22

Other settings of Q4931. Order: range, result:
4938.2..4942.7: 14.1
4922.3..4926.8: 14.8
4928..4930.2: 13.6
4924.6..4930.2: 13.7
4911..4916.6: 14.3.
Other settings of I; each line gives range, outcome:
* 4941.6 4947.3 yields 15.41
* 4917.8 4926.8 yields 16.16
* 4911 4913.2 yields 14.46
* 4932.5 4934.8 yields 15.83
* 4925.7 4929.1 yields 14.36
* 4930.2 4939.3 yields 16.15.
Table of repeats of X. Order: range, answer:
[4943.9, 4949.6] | 13.84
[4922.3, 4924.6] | 15.22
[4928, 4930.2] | 13.52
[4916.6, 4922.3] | 12.42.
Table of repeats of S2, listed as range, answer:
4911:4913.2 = 14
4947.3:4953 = 14.8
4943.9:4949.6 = 14.6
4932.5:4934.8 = 14.9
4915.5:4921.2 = 13.2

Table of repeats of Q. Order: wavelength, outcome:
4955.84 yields 15.35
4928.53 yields 13.55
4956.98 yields 14.49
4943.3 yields 14.24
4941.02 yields 12.45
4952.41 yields 14.09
